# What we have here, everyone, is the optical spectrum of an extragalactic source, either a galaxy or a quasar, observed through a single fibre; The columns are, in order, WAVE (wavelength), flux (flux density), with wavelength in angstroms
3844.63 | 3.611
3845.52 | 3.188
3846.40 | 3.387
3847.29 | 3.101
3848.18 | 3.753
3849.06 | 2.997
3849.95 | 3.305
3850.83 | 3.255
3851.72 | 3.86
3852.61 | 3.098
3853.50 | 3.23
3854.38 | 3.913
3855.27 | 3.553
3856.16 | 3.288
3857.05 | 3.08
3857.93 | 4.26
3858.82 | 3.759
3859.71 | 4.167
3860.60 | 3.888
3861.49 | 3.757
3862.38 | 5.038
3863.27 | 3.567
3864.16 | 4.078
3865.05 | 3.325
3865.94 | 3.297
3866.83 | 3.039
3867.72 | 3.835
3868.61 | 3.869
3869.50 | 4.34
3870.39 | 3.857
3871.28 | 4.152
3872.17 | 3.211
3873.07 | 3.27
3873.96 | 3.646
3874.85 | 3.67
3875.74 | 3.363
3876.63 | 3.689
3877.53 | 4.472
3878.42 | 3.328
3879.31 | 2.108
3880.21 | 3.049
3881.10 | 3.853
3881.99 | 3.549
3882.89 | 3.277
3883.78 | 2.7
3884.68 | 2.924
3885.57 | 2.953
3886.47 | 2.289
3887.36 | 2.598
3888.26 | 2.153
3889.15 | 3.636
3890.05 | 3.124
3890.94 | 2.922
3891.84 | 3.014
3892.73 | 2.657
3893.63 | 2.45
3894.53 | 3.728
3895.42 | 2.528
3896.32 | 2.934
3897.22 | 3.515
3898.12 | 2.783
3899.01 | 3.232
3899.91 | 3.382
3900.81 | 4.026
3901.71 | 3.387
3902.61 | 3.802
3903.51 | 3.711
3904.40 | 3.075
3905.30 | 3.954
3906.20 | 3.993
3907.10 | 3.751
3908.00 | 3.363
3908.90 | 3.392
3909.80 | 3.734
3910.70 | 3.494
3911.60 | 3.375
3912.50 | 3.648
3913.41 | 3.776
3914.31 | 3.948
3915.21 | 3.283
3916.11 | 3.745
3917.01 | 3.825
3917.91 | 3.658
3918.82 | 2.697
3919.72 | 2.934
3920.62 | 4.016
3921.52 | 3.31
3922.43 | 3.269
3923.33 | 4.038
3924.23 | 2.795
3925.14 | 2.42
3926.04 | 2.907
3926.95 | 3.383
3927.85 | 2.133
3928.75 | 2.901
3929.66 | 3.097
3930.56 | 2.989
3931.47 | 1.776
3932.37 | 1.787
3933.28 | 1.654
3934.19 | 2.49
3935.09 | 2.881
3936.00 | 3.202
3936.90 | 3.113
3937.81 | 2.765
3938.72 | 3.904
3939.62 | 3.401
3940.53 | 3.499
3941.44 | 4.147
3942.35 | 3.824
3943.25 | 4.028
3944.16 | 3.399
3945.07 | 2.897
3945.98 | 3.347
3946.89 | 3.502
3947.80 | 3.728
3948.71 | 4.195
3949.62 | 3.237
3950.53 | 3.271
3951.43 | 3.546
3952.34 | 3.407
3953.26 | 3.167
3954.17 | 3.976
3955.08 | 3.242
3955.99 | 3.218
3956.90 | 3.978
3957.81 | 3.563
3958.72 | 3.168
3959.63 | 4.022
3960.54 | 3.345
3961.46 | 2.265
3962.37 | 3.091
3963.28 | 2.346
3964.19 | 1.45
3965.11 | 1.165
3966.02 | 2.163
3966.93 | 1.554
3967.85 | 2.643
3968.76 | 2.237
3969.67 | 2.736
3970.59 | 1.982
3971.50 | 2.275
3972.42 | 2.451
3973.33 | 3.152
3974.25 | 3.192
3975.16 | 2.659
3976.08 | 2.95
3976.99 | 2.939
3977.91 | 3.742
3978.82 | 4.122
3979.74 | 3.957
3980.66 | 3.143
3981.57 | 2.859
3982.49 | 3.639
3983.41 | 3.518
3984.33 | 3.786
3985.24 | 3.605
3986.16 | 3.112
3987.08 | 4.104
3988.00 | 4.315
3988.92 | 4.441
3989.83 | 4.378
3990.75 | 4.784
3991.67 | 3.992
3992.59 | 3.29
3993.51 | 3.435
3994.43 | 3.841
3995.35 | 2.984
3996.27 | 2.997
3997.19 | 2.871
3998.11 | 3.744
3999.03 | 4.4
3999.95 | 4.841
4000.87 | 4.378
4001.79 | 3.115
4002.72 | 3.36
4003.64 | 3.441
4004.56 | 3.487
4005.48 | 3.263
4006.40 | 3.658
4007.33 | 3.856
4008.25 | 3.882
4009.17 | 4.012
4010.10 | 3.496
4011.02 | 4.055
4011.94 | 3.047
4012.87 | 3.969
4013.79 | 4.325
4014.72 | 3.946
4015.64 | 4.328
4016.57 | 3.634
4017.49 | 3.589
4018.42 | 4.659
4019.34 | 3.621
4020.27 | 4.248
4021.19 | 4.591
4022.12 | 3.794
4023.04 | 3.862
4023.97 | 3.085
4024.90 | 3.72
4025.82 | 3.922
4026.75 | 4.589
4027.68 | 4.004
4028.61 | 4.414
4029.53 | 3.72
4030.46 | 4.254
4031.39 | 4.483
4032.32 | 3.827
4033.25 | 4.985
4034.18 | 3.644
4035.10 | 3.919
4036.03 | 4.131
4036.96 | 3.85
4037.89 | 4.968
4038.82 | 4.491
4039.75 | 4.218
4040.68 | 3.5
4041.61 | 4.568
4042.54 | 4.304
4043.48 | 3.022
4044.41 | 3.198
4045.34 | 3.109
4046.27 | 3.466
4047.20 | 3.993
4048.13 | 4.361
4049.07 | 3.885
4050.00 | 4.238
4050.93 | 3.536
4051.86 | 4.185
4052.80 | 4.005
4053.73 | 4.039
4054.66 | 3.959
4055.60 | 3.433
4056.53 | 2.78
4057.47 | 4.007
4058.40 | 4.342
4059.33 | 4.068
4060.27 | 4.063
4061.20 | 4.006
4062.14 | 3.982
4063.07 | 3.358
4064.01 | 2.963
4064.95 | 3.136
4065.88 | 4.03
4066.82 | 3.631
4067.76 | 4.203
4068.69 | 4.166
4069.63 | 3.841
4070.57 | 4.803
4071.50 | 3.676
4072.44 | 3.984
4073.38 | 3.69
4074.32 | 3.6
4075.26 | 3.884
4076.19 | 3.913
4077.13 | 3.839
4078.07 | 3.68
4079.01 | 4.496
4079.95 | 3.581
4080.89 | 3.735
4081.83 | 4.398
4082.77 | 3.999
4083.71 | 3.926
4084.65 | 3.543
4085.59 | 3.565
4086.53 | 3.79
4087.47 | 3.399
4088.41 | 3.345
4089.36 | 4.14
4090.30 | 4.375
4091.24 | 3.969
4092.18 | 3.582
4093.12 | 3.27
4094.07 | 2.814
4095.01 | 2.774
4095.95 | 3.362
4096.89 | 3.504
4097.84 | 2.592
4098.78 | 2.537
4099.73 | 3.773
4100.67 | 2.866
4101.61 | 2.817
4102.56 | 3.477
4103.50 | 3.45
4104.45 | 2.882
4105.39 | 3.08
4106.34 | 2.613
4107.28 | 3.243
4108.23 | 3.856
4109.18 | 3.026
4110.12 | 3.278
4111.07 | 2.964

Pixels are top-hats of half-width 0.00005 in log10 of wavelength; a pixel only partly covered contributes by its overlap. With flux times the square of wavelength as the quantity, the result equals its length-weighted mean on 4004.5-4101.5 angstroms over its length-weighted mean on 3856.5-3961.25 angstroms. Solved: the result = 1.22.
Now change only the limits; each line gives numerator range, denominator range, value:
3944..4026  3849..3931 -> 1.07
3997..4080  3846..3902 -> 1.25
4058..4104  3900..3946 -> 1.21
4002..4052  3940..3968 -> 1.28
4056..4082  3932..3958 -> 1.23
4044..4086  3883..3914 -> 1.28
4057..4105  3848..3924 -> 1.17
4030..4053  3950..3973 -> 1.48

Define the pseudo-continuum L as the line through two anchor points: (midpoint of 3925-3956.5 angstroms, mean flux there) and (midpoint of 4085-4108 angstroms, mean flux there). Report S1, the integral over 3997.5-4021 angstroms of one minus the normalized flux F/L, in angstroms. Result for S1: -4.6 angstroms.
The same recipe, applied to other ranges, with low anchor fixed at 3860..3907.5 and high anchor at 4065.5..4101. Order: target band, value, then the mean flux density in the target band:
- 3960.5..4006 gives 4.0 angstroms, 3.23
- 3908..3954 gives 2.7 angstroms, 3.26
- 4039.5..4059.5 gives -1.0 angstroms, 3.82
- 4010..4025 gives -1.3 angstroms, 3.89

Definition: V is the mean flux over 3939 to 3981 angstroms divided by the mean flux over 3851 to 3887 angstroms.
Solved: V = 0.88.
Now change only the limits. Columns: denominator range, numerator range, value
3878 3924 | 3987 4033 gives 1.18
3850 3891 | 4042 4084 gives 1.11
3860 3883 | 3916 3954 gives 0.88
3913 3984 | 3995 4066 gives 1.24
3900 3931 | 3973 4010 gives 1.07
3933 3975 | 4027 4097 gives 1.27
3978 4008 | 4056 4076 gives 1.03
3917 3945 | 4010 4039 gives 1.31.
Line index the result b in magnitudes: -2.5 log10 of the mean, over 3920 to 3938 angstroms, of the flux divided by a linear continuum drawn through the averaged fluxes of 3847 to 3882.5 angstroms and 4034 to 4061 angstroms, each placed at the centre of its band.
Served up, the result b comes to 0.29 mag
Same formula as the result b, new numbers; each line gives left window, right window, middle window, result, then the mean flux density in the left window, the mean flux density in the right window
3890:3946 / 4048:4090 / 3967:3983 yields 0.18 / 3.24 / 3.85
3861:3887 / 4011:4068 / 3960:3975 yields 0.48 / 3.5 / 3.92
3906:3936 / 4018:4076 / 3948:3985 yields 0.13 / 3.16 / 3.94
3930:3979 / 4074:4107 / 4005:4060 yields -0.19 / 3.01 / 3.5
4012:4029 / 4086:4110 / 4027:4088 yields -0.07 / 3.99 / 3.3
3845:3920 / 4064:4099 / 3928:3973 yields 0.18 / 3.43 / 3.69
